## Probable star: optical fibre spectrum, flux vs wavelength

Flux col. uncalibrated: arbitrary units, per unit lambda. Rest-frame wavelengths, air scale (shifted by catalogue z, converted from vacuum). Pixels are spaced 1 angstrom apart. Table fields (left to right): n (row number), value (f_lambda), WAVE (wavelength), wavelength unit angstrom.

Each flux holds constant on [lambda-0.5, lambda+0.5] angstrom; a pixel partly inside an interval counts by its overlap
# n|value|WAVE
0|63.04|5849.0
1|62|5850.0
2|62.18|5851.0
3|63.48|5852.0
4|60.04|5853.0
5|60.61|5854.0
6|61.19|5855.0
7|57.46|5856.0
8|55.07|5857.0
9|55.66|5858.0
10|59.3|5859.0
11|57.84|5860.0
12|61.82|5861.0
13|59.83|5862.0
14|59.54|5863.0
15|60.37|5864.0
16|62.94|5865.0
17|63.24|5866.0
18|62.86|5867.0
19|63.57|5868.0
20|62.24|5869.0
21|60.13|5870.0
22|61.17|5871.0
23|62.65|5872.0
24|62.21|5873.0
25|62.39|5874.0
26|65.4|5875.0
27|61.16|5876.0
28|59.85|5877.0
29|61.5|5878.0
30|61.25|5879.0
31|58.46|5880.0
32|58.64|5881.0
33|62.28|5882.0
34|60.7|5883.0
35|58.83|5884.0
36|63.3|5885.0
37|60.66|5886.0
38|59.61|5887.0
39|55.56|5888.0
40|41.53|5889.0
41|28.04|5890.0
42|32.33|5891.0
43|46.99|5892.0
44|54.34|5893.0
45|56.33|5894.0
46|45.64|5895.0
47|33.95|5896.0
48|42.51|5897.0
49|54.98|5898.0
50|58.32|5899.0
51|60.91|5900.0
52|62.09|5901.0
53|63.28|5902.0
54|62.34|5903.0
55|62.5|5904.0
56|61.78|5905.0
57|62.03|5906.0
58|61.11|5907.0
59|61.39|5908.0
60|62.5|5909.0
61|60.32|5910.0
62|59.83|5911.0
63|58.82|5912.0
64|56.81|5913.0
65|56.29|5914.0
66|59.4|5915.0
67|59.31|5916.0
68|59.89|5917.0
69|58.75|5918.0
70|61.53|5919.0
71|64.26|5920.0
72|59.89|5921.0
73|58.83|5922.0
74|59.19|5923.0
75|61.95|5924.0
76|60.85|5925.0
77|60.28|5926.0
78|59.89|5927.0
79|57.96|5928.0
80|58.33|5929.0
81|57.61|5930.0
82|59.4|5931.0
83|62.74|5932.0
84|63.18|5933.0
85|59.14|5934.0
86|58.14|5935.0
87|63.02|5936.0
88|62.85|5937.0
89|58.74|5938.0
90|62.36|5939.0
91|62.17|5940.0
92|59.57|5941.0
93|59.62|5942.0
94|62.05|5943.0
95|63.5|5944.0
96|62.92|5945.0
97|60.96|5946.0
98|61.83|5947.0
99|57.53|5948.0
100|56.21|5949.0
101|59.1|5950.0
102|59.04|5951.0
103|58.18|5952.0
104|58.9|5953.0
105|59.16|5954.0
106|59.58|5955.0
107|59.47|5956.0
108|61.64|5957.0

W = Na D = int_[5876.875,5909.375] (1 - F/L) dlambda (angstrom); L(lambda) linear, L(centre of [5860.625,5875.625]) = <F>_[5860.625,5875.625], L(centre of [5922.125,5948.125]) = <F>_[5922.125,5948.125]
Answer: 3.1 angstrom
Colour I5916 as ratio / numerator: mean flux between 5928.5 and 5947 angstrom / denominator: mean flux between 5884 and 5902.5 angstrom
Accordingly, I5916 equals 1.2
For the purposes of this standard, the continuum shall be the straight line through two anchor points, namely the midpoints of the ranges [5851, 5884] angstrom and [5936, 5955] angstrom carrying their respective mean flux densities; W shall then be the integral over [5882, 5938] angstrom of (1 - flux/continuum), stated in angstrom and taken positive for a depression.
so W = 2.9 angstrom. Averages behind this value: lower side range 60.8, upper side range 60.3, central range 57.4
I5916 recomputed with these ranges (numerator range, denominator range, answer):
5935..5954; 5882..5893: 1.17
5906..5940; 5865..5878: 0.97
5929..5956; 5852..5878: 0.99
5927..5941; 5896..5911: 1.03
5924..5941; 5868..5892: 1.05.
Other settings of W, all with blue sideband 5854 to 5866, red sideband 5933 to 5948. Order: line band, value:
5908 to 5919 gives 0.21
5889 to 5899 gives 2.60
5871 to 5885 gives -0.34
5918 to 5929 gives 0.09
